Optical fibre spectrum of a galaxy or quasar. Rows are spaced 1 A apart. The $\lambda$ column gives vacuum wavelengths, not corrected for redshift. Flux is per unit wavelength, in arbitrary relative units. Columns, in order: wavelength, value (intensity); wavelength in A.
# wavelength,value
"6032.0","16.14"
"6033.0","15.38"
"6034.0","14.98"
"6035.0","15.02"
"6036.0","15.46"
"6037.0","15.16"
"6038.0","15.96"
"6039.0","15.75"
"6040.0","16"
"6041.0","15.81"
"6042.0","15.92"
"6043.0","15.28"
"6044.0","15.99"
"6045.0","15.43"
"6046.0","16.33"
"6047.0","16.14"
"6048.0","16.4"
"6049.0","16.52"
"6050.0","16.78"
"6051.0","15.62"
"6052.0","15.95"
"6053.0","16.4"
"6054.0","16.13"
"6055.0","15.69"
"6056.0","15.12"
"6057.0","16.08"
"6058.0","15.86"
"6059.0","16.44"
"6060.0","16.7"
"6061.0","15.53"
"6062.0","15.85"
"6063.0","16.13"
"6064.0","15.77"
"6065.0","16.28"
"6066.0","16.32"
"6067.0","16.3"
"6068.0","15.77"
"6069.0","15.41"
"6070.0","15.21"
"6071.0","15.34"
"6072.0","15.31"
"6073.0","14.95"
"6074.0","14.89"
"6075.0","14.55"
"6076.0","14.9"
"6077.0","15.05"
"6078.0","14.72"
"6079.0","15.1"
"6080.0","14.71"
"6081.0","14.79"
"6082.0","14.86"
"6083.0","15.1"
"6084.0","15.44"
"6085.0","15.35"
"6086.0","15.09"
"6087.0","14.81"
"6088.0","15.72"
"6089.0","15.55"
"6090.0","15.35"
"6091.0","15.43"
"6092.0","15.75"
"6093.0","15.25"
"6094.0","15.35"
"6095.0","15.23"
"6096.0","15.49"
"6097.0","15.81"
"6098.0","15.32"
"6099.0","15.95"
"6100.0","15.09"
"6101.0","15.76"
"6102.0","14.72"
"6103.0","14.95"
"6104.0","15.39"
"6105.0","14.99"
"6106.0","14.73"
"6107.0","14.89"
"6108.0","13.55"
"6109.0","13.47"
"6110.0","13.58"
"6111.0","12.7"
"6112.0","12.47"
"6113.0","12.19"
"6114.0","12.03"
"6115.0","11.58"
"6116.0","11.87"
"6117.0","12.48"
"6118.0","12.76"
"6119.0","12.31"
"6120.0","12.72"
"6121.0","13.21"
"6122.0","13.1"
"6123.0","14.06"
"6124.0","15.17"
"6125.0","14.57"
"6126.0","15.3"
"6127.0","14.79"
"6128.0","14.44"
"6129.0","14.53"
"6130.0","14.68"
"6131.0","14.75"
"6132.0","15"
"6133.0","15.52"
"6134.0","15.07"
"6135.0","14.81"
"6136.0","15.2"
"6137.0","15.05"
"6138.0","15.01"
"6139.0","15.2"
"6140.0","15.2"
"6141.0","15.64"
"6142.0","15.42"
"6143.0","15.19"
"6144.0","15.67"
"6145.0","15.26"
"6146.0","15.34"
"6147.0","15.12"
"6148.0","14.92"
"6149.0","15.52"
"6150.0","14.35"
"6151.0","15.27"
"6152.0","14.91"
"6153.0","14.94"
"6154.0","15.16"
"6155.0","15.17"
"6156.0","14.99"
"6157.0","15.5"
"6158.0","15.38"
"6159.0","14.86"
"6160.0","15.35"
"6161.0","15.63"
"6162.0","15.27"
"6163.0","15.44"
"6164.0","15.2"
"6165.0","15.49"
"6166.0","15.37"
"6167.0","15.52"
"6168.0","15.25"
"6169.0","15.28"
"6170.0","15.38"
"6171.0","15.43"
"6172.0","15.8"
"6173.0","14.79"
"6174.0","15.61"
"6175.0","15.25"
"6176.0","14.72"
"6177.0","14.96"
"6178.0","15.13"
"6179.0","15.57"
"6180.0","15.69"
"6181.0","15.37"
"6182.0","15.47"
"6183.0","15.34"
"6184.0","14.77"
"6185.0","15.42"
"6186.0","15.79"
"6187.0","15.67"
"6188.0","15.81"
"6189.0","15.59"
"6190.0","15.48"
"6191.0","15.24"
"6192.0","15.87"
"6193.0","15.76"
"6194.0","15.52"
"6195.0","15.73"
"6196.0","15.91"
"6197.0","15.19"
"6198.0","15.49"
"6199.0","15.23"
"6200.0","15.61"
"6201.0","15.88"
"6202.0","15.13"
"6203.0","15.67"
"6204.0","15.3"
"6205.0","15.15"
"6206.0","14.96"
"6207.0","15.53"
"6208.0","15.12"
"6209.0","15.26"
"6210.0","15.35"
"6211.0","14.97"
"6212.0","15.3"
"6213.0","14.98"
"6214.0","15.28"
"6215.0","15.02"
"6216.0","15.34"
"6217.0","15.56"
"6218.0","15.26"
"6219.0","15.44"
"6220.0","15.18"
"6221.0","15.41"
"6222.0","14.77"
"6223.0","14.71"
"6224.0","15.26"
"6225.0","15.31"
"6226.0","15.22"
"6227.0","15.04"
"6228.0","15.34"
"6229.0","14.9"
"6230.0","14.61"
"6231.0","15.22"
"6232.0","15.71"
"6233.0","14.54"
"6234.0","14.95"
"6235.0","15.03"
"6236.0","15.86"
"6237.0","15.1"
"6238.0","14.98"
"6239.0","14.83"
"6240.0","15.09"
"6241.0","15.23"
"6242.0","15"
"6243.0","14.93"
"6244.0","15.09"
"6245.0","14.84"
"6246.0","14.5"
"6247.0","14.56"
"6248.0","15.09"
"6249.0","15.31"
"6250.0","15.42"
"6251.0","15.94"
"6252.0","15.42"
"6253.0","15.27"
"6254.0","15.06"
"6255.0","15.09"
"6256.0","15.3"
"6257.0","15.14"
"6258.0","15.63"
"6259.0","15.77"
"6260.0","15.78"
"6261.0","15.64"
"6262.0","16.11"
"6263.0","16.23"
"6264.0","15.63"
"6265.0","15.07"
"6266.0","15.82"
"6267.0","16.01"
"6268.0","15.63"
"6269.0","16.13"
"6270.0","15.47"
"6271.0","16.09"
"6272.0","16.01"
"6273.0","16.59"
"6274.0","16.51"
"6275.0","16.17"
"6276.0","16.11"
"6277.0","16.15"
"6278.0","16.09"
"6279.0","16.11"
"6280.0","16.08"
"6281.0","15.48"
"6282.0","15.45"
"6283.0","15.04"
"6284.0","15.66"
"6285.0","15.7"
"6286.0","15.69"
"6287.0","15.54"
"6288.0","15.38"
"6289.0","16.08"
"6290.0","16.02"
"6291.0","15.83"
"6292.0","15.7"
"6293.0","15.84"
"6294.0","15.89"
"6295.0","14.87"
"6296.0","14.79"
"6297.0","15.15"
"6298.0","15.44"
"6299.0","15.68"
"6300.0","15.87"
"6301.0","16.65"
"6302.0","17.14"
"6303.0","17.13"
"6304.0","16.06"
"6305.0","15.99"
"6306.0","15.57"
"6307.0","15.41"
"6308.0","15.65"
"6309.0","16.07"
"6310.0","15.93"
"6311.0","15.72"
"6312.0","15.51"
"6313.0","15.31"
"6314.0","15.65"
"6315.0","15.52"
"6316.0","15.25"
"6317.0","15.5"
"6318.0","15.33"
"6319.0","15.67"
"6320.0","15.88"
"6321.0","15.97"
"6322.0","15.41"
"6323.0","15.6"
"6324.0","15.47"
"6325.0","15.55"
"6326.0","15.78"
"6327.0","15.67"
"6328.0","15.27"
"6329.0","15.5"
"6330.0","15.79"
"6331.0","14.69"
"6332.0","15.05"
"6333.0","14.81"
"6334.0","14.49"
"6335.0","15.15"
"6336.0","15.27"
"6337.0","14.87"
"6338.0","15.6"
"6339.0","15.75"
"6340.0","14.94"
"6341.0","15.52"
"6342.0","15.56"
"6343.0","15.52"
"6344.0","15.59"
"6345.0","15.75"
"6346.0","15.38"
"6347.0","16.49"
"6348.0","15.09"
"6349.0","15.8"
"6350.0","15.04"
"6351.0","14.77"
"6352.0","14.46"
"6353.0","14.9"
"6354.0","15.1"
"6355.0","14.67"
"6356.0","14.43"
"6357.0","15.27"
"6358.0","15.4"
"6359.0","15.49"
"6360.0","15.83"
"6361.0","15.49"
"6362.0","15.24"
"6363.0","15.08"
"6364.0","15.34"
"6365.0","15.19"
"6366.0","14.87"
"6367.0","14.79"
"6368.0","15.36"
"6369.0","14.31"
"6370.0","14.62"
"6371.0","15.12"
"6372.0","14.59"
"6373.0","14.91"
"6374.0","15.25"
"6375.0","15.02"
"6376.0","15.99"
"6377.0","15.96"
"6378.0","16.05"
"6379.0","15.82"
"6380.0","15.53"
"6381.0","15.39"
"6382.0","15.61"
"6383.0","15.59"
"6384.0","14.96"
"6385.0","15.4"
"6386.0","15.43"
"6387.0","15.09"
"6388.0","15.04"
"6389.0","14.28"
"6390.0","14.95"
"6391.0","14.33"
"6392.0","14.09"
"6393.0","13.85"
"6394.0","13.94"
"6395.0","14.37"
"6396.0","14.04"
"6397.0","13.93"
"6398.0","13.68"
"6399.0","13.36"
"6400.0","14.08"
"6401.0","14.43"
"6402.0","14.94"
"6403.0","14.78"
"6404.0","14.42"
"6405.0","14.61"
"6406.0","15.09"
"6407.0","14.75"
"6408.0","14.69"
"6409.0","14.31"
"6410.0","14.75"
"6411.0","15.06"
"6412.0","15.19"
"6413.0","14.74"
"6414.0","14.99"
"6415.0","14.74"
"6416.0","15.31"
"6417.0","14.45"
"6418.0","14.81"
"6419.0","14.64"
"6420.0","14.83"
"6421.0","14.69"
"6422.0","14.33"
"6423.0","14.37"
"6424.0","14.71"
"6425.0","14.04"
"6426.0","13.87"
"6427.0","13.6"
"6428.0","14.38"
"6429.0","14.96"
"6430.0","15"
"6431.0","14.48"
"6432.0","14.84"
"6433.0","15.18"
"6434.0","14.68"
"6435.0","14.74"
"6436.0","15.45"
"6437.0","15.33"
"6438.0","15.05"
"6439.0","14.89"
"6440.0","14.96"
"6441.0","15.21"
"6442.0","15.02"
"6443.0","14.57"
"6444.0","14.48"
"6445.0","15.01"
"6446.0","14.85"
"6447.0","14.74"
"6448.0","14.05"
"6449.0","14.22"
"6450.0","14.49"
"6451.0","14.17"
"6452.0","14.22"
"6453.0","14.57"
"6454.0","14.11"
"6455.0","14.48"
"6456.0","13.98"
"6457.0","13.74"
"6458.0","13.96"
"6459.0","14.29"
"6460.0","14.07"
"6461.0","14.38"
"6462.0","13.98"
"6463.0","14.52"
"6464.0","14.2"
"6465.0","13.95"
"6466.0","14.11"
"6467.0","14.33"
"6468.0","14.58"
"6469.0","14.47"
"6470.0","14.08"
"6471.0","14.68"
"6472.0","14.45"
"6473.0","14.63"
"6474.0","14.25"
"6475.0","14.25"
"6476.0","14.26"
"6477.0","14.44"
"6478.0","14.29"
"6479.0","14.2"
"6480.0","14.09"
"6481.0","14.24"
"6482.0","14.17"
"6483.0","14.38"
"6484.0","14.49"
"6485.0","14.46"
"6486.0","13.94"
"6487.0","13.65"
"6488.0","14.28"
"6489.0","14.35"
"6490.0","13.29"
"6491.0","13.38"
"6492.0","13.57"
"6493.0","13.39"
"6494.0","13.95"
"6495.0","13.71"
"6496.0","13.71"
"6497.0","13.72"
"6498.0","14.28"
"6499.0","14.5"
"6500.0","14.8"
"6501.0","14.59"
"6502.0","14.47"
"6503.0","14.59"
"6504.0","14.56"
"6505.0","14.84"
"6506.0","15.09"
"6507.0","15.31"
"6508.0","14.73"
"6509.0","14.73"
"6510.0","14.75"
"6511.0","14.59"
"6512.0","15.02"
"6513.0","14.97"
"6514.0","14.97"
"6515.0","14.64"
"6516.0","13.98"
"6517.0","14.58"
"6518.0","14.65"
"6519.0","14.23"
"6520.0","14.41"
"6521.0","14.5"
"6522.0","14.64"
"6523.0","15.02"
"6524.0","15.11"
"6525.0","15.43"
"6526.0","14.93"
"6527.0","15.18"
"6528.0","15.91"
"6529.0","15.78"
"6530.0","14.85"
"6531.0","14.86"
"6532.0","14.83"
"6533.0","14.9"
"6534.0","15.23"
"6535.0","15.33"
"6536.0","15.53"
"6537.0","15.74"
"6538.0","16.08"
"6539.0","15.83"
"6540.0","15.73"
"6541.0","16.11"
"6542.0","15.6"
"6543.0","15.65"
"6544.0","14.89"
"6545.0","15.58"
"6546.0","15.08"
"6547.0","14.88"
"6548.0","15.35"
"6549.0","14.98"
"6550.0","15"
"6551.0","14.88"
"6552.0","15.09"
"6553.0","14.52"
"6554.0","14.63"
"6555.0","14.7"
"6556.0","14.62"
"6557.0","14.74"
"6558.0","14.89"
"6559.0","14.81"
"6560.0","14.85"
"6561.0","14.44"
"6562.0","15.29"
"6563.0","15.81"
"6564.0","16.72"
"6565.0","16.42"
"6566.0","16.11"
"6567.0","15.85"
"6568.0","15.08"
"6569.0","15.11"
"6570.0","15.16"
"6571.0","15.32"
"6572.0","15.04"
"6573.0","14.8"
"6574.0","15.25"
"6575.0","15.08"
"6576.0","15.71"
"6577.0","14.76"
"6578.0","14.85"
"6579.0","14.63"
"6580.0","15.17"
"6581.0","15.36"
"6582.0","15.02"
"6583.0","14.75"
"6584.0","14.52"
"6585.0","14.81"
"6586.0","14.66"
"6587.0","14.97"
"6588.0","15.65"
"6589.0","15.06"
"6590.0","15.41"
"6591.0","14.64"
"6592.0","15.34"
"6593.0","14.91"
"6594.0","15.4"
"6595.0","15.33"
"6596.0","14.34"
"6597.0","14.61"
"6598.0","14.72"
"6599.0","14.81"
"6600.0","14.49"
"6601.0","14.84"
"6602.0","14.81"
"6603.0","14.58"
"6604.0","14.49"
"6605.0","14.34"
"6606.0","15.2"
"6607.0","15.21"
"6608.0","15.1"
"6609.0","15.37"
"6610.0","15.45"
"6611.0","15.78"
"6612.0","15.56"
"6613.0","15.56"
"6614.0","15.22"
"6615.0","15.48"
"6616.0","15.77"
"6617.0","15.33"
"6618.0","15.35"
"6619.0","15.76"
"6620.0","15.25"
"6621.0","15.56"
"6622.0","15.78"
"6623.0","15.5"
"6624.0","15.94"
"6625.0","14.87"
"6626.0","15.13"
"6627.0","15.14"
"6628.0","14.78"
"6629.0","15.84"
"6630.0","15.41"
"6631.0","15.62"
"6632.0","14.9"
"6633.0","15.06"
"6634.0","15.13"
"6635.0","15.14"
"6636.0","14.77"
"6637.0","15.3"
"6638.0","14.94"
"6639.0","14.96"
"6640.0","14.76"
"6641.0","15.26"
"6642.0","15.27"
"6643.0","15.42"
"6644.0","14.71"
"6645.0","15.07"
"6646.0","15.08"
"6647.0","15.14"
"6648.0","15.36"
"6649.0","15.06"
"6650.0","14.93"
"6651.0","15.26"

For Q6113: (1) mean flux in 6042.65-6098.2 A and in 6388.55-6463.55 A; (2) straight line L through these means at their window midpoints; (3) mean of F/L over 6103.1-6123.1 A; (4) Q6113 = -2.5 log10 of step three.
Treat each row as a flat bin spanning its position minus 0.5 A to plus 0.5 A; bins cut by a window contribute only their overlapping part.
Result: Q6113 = 0.17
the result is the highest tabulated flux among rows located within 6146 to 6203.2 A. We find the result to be 15.91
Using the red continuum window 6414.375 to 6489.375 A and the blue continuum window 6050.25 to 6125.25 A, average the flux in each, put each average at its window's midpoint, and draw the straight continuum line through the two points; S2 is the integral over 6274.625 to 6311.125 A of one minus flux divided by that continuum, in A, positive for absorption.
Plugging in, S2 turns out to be -2.9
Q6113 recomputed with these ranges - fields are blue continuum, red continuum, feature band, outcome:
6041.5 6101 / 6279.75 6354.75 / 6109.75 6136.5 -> 0.136 mag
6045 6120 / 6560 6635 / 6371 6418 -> 0.022 mag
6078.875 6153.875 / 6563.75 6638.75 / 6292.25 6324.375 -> -0.061 mag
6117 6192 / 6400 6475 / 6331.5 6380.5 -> -0.039 mag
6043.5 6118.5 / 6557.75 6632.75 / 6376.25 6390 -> -0.017 mag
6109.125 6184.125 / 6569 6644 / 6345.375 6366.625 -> -0.023 mag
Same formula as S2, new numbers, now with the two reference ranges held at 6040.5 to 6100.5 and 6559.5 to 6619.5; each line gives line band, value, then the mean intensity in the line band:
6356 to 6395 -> 0.6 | 15.1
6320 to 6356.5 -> 0.1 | 15.3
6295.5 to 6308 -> -0.4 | 15.9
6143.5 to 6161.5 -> 0.4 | 15.2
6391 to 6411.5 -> 1.3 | 14.4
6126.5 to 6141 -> 0.5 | 15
